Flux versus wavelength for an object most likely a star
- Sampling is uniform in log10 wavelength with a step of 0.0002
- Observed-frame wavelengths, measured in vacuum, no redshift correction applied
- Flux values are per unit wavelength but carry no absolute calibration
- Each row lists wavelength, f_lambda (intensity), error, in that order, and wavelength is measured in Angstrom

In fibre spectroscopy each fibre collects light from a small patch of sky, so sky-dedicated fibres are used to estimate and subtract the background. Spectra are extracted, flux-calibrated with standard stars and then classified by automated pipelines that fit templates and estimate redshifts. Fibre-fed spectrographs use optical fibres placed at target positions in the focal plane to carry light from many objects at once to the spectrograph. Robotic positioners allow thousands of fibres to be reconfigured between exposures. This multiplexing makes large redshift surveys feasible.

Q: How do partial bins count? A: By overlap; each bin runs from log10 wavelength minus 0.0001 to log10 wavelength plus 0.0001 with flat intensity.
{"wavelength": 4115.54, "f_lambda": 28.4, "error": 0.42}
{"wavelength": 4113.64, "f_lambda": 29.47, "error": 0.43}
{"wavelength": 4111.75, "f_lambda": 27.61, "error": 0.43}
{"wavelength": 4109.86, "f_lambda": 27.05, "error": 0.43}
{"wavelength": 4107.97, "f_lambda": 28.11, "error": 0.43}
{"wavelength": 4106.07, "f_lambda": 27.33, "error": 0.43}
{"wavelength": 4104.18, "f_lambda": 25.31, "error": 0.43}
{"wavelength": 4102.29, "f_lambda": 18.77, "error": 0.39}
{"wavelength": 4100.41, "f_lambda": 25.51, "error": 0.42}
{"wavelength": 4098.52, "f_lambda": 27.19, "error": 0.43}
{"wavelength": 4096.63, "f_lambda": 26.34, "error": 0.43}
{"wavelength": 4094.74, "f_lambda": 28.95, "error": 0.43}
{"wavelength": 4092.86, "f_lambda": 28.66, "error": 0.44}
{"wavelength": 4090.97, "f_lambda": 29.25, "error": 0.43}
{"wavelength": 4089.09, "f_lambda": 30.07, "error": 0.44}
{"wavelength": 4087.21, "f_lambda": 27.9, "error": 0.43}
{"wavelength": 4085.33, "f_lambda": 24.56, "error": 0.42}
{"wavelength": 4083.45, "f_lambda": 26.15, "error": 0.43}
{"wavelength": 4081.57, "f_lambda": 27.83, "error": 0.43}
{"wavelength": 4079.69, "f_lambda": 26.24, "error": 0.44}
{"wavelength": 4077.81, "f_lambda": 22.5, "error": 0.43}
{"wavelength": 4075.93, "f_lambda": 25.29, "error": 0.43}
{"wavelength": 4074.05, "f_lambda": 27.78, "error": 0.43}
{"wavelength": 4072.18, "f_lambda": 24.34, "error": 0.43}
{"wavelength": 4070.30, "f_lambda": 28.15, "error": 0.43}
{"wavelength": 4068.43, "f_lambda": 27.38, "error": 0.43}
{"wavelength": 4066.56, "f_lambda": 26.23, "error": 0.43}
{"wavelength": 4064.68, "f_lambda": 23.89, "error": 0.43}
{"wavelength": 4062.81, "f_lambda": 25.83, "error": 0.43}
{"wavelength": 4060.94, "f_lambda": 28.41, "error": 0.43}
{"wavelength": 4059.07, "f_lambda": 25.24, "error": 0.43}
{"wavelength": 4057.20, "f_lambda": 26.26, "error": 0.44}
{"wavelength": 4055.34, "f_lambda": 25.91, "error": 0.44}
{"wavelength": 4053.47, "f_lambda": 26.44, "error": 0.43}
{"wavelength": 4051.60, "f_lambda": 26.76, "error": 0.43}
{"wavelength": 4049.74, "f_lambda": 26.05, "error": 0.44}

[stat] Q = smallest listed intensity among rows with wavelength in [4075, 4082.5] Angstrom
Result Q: 22.5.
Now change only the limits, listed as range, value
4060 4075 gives 23.89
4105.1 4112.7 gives 27.05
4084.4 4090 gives 24.56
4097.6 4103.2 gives 18.77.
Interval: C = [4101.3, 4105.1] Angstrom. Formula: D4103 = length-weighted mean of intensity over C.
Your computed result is 22.1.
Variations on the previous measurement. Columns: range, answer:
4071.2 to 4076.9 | 25.8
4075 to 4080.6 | 24.6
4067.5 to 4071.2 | 27.8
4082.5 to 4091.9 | 27.6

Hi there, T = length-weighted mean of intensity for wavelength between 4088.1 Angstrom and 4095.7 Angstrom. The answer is 29.2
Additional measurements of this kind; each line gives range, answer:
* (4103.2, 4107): 26.2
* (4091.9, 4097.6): 27.9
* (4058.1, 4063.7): 26.5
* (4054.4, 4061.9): 26.5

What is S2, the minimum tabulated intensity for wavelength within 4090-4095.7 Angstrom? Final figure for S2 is 28.66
